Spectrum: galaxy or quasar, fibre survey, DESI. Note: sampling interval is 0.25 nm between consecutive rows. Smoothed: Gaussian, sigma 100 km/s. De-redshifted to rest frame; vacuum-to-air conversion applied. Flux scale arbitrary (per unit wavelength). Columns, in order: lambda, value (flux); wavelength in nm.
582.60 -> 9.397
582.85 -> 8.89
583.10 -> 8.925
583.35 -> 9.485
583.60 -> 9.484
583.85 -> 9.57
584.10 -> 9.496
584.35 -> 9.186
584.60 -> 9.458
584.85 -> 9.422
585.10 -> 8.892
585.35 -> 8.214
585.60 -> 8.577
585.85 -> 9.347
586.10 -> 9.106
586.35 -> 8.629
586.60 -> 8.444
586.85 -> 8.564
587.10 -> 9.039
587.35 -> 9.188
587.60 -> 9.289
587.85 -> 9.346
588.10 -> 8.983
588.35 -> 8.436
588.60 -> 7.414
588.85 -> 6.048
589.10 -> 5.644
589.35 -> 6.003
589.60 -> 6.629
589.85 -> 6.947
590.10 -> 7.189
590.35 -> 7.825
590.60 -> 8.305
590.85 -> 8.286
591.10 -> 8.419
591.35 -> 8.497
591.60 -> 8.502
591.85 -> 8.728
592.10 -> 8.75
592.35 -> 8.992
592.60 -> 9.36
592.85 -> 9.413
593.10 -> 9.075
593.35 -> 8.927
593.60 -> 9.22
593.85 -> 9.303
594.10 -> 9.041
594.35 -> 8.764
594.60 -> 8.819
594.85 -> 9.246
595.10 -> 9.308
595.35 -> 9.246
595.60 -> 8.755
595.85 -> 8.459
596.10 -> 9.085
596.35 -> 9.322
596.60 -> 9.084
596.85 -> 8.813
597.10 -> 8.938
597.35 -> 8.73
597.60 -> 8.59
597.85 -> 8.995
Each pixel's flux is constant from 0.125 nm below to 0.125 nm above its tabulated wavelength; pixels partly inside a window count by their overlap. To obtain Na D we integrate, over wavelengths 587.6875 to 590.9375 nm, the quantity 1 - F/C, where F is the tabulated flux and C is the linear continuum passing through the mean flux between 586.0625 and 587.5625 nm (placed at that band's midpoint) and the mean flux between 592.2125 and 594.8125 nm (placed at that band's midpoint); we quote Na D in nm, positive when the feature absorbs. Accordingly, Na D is 0.53 nm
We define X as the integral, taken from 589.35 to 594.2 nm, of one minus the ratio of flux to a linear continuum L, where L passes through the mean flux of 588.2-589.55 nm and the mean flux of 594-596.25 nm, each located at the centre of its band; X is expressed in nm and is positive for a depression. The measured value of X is -0.39 nm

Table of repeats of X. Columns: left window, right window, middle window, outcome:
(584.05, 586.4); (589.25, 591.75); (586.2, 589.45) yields 0.111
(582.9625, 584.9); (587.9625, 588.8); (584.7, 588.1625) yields -0.117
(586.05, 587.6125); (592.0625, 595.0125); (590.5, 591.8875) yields 0.087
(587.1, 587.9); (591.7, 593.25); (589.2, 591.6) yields 0.401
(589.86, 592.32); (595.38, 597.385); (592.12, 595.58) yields -0.207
